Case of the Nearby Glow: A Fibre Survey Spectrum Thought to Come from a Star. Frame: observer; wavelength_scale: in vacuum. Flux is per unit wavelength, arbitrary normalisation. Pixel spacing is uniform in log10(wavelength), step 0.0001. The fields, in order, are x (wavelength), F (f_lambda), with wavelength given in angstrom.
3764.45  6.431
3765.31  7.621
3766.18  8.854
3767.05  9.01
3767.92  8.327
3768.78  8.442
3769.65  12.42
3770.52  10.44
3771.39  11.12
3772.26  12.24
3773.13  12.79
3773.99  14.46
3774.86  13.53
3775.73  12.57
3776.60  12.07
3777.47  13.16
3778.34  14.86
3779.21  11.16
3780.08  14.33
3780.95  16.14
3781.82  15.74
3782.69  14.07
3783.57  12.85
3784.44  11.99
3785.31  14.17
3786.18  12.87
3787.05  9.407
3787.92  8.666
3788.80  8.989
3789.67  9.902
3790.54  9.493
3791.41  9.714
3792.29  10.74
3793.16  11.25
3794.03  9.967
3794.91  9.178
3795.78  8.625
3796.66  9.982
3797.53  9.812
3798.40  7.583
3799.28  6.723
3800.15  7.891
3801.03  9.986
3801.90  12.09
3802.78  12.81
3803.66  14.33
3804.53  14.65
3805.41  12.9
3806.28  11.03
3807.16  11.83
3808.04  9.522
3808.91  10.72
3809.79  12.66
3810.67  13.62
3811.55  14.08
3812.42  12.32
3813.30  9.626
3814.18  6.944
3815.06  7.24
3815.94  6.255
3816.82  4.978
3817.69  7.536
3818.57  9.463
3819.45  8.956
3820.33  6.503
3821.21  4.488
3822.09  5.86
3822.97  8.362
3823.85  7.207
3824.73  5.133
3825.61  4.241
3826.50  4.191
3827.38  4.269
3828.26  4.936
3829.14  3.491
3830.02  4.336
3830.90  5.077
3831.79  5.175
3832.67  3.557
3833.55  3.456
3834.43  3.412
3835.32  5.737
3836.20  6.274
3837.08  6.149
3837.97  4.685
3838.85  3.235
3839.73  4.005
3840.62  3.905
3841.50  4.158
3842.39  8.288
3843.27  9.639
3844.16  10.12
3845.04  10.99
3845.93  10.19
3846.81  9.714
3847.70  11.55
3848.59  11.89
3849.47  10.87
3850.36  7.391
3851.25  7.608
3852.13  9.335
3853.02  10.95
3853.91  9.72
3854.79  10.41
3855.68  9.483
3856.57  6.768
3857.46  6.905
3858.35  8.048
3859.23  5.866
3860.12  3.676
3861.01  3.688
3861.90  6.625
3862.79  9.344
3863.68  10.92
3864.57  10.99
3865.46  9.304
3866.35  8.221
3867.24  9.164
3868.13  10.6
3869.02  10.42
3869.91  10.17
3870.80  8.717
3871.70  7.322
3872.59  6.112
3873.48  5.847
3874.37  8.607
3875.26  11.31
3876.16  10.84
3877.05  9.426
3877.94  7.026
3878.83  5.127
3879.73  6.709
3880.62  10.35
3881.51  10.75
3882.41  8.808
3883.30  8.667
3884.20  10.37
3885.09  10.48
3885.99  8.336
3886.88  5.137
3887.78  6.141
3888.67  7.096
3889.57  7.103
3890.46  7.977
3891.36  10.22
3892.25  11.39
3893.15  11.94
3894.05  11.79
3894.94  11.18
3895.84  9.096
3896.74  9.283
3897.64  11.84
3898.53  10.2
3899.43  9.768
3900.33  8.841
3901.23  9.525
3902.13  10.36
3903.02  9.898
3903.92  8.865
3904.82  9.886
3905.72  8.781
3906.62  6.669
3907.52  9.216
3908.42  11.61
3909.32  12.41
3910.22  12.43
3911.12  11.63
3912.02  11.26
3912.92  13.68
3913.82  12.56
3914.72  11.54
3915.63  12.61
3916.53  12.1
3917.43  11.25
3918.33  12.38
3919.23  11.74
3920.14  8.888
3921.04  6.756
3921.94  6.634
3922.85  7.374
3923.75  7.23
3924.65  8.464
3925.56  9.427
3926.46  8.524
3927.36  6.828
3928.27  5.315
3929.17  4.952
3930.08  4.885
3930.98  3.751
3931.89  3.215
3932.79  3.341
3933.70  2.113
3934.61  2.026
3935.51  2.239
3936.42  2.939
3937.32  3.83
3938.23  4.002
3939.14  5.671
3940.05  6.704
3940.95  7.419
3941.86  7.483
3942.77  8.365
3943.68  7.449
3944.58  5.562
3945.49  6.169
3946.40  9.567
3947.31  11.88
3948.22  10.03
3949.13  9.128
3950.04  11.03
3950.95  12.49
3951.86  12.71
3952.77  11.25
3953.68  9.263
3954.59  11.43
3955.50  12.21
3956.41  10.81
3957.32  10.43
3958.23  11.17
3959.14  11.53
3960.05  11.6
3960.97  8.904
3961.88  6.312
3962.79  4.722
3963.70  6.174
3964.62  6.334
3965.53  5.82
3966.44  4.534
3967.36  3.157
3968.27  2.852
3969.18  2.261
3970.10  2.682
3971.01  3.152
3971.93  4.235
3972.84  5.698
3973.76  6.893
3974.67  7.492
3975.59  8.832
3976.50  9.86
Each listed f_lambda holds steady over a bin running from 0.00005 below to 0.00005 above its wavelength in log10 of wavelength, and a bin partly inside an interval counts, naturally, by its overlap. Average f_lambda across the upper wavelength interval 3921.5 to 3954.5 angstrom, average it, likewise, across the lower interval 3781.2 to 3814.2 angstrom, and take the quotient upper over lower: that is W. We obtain 0.63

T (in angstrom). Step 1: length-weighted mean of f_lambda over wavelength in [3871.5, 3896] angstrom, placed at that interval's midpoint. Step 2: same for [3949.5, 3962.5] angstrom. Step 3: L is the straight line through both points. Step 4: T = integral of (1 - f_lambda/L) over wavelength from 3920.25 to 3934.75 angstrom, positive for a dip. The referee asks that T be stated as 6.0 angstrom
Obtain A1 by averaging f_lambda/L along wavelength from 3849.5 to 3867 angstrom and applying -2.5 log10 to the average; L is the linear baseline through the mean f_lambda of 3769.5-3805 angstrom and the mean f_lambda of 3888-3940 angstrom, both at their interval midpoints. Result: 0.19 mag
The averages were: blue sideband 11.6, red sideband 8.5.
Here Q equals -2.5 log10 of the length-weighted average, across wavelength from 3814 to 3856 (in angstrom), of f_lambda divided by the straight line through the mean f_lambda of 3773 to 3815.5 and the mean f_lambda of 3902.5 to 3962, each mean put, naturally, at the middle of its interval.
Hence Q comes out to 0.46 mag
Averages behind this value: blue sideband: 11.4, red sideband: 8.65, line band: 6.9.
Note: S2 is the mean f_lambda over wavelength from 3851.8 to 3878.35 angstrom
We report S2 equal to 8.53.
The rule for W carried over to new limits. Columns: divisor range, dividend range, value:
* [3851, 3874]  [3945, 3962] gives 1.26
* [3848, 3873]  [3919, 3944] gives 0.69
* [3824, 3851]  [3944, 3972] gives 1.27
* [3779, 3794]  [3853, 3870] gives 0.72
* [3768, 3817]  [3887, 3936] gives 0.78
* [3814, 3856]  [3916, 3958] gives 1.13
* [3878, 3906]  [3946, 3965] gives 1.08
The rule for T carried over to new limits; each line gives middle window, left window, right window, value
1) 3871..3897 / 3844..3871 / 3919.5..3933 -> -2.5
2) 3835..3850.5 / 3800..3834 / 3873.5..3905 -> 1.6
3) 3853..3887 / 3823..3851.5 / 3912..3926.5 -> -2.6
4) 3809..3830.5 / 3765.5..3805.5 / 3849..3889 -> 5.9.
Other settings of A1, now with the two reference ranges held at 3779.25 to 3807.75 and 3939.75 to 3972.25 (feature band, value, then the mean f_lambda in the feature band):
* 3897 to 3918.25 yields -0.20 mag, 10.8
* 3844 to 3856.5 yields 0.02 mag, 9.92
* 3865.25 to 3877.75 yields 0.08 mag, 8.96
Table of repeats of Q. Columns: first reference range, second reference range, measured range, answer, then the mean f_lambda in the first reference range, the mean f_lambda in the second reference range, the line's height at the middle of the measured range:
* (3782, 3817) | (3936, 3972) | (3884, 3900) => -0.07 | 10.6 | 7.62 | 8.82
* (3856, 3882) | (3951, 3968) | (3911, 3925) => -0.21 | 8.24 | 8.82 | 8.55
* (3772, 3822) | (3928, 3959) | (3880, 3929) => -0.16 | 10.9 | 7.44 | 8.35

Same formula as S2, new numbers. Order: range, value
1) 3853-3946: 8.38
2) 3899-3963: 8.65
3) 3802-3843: 7.46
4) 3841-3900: 8.9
